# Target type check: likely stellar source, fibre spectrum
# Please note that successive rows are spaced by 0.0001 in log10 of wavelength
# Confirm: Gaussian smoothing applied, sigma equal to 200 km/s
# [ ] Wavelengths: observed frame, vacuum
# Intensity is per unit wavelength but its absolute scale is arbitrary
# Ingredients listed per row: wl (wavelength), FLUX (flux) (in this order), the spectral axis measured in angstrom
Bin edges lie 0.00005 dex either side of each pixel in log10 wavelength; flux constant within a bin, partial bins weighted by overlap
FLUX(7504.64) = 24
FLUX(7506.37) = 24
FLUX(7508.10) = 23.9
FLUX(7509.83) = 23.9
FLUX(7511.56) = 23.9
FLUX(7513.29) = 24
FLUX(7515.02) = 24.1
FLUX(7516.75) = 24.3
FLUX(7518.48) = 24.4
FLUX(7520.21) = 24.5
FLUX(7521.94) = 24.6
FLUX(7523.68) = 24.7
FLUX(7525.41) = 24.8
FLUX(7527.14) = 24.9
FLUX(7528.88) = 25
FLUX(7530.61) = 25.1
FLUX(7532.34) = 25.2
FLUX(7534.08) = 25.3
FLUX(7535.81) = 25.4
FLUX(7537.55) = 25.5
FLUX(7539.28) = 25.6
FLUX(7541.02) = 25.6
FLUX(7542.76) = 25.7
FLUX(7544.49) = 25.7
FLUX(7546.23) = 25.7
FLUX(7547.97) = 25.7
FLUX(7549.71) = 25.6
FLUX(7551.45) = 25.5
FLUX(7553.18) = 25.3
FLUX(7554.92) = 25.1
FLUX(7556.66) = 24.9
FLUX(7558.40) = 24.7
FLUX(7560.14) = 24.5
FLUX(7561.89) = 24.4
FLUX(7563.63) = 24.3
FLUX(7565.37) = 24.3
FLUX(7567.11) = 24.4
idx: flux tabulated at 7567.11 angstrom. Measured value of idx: 24.4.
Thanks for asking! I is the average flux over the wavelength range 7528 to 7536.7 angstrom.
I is 25.2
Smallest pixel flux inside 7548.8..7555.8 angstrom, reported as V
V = 25.1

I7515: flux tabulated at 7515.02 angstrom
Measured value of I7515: 24.1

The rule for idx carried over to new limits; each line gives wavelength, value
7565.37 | 24.3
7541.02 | 25.6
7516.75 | 24.3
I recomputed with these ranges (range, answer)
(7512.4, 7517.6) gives 24.1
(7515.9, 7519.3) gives 24.4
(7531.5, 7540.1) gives 25.4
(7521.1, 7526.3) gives 24.7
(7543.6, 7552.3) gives 25.6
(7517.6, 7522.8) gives 24.5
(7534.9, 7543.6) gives 25.6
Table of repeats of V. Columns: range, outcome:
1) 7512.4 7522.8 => 24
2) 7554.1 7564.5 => 24.3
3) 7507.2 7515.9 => 23.9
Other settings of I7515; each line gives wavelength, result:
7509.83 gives 23.9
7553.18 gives 25.3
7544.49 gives 25.7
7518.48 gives 24.4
